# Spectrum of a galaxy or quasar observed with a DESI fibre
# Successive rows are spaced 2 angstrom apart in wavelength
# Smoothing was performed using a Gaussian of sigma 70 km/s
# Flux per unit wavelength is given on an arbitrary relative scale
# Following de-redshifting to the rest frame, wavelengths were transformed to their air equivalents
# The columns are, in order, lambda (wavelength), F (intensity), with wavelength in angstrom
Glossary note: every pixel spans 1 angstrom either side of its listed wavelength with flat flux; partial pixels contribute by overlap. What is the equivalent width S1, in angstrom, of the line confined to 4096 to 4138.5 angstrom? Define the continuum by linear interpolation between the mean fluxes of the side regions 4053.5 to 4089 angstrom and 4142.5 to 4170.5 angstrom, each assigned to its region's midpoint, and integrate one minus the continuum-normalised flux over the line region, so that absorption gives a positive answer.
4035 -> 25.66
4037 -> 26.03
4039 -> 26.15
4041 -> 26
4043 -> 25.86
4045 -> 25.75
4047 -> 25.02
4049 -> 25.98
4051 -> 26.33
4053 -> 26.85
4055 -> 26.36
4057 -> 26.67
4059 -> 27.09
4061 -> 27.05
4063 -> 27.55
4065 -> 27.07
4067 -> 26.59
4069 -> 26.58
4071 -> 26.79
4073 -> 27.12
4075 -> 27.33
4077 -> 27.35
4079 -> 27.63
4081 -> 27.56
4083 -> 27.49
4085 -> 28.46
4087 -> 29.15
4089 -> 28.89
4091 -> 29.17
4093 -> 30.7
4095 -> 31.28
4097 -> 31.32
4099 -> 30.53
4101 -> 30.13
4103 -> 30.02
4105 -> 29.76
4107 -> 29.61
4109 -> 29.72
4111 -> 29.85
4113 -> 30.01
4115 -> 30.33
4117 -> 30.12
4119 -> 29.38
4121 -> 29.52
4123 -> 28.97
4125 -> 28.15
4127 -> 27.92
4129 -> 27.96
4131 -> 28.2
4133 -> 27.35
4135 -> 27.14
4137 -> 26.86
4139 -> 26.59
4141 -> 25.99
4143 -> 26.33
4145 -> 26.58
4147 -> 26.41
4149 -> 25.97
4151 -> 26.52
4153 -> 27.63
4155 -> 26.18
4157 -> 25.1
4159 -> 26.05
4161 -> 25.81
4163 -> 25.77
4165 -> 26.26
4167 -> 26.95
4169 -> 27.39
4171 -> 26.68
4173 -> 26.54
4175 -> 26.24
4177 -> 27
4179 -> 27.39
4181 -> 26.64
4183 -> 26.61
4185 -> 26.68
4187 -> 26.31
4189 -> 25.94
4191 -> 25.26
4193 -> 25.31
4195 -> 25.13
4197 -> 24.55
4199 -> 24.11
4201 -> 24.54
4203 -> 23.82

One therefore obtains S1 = -3.7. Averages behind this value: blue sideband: 27.3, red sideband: 26.4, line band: 29.2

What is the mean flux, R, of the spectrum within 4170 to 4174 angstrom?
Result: 26.6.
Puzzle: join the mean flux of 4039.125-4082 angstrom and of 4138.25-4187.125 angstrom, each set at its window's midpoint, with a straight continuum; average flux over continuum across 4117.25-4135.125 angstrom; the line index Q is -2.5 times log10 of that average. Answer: -0.07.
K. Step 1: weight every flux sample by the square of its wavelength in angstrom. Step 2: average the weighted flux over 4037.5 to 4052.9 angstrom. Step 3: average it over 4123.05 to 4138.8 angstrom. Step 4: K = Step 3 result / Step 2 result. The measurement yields 1.11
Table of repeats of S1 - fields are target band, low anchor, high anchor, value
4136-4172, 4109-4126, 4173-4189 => 1.9 angstrom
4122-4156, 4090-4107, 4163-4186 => 1.6 angstrom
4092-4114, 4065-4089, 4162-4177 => -2.4 angstrom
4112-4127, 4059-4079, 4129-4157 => -1.4 angstrom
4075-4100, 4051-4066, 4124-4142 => -1.8 angstrom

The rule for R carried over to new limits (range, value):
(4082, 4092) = 28.6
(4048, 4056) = 26.4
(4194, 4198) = 24.8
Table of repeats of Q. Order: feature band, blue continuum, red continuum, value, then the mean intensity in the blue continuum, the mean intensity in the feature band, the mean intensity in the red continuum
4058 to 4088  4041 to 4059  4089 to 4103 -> 0.03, 26.2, 27.4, 30.4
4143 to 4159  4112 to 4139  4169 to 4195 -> 0.05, 28.5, 26.3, 26.4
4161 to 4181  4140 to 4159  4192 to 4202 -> -0.04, 26.3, 26.6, 24.7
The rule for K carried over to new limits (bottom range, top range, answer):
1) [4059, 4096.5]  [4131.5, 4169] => 0.98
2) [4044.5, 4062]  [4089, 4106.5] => 1.17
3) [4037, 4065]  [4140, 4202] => 1.05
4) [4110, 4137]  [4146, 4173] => 0.93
